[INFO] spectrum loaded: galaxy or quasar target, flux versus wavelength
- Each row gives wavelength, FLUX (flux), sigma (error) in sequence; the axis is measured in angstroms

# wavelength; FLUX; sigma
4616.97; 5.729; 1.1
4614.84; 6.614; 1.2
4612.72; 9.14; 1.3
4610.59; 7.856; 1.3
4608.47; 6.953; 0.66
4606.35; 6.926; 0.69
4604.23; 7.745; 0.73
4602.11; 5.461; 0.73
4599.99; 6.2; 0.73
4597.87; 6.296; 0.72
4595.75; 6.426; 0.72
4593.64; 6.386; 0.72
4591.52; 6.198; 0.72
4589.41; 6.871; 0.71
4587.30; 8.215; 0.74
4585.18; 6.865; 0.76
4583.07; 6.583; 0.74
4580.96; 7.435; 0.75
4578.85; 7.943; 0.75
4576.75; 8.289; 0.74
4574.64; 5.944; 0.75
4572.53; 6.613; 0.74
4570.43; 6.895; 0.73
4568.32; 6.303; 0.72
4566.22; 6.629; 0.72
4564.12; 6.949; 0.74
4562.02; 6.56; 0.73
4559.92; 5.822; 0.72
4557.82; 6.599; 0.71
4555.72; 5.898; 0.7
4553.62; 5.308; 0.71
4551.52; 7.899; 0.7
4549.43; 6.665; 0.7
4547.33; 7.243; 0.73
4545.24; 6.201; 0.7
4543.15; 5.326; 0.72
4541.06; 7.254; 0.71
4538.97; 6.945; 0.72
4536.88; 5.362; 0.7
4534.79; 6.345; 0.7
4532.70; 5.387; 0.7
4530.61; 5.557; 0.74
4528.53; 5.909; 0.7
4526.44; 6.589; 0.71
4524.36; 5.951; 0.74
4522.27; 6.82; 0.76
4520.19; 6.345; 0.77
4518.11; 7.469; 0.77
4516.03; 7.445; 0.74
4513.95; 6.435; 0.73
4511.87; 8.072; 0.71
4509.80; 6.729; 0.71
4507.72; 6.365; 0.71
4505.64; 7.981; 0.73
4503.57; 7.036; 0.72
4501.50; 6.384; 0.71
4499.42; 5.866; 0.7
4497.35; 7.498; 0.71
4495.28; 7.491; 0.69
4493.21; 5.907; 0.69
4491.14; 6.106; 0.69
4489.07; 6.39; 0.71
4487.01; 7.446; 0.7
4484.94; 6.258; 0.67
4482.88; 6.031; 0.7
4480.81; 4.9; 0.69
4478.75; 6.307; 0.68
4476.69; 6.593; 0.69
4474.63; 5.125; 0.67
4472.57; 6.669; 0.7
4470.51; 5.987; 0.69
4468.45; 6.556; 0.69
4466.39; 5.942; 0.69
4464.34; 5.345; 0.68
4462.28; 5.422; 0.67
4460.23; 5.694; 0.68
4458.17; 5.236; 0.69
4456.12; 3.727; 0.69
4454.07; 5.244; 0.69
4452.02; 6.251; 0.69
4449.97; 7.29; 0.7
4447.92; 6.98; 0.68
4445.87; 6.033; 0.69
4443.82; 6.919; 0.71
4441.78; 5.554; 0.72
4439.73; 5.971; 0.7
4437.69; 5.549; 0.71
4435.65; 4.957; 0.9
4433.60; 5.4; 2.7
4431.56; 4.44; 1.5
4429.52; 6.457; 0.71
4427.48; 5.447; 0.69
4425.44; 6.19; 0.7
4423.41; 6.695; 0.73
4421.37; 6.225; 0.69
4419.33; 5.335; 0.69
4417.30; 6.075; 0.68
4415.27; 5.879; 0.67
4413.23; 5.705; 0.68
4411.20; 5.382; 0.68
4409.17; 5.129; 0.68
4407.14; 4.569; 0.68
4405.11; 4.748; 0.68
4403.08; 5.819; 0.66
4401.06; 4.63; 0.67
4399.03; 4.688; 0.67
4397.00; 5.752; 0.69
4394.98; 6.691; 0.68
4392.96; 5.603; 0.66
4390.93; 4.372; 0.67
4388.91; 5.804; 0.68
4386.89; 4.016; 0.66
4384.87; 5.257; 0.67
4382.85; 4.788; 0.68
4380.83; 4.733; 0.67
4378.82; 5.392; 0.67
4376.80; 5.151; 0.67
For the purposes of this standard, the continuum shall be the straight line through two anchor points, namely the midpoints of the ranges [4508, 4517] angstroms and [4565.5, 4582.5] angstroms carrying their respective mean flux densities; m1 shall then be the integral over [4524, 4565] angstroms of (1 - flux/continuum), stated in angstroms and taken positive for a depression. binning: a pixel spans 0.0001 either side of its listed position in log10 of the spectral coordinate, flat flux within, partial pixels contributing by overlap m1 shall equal 4.4 angstroms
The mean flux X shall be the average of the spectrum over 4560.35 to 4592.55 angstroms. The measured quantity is 6.93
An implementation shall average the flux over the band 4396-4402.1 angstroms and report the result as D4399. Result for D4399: 5.03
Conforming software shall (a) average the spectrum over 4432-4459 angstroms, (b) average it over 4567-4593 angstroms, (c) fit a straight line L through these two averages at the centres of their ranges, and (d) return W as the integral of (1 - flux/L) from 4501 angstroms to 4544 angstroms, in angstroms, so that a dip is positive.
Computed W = -0.71 angstroms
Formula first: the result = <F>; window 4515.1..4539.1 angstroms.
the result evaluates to 6.31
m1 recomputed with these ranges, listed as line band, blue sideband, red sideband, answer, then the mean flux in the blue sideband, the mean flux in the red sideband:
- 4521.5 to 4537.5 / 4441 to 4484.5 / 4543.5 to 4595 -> 1.08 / 5.9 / 6.74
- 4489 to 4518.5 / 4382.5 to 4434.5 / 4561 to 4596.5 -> -2.96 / 5.44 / 6.89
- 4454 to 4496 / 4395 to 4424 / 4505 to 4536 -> 1.56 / 5.5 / 6.6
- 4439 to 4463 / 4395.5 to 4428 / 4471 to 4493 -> 0.09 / 5.54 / 6.17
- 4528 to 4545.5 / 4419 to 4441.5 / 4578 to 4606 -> 1.10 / 5.7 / 6.81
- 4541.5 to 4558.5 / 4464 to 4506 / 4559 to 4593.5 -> 0.78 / 6.37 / 6.87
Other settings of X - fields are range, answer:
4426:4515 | 6.14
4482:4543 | 6.58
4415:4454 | 5.97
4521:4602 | 6.53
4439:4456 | 6.15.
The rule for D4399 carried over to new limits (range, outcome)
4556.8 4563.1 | 6.33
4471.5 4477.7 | 6.13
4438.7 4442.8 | 5.77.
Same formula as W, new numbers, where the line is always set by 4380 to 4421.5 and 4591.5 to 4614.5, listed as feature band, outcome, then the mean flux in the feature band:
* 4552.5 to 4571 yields 0.7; 6.32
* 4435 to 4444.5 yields -0.3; 5.79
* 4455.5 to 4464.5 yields 1.0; 5.12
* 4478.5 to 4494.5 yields -0.6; 6.18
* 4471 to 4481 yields -0.2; 6.01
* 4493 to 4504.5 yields -1.3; 6.75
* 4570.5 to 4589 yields -1.4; 7.21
